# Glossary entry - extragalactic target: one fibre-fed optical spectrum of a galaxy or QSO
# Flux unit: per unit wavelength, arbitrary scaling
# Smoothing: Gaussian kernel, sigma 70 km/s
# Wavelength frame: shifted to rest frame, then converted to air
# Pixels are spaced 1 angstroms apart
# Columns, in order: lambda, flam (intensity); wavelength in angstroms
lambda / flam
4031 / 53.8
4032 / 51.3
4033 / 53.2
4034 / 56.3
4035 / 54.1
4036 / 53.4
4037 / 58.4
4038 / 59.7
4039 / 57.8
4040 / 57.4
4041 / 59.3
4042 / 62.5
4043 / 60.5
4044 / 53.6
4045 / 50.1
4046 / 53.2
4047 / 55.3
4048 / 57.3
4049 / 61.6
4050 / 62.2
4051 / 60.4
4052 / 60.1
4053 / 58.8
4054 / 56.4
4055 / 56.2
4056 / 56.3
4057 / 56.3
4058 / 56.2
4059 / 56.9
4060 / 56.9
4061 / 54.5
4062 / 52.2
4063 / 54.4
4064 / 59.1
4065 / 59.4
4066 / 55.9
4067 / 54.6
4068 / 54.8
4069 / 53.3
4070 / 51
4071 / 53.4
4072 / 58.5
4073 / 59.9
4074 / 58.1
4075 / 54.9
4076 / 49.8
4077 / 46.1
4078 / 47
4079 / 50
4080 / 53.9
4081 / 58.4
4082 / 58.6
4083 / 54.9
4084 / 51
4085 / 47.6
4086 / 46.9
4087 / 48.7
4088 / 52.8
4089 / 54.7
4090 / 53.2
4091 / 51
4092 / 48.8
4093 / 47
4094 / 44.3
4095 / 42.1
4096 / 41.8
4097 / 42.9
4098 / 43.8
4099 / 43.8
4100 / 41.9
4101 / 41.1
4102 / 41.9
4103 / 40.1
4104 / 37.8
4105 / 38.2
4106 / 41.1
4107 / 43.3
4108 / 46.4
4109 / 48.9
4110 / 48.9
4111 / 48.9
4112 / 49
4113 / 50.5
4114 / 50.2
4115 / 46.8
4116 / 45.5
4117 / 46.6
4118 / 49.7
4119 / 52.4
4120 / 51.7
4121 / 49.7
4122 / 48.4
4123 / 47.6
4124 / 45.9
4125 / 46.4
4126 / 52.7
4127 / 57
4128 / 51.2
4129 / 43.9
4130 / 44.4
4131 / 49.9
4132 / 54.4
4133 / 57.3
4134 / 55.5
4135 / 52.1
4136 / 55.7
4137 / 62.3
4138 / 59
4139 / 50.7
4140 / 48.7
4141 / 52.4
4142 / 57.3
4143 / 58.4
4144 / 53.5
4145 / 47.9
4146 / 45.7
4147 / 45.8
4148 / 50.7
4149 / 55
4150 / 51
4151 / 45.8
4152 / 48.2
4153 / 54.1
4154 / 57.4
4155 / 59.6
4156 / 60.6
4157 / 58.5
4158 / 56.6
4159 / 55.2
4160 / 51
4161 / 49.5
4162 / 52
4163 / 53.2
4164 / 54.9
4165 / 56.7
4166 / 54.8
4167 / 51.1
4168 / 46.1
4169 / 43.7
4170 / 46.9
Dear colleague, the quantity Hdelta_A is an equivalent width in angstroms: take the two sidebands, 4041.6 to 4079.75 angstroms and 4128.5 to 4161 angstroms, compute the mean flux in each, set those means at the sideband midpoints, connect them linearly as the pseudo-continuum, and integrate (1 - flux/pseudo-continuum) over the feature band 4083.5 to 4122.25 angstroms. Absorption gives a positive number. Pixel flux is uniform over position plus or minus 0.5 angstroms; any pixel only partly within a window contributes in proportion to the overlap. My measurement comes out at 5.5 angstroms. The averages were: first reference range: 55.7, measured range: 46.6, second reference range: 53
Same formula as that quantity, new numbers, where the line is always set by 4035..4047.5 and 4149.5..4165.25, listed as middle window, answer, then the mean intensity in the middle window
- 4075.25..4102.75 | 3.6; 48.3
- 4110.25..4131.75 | 2.3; 49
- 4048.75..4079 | 0.2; 55.7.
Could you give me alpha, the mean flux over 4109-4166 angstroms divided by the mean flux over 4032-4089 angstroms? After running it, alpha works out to 0.94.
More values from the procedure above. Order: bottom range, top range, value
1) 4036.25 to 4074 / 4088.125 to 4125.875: 0.82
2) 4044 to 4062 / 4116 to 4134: 0.88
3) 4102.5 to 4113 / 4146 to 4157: 1.18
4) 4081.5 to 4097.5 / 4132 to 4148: 1.09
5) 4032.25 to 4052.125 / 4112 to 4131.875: 0.86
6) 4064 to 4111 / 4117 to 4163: 1.06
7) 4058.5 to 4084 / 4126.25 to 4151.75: 0.96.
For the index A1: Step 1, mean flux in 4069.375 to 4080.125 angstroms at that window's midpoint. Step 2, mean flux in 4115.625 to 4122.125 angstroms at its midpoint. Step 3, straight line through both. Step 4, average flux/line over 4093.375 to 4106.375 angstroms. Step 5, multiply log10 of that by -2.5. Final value 0.22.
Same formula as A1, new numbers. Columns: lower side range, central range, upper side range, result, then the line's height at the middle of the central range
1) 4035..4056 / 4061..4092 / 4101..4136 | 0.003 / 53.6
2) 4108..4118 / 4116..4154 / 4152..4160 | 0.023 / 52.5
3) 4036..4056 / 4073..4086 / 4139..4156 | 0.067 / 55.9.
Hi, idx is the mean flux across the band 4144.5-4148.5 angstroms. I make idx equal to 47.5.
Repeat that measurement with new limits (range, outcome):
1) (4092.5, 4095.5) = 44.5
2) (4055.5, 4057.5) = 56.3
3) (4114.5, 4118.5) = 47.2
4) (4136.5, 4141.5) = 54.6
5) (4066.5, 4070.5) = 53.4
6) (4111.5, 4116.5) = 48.4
